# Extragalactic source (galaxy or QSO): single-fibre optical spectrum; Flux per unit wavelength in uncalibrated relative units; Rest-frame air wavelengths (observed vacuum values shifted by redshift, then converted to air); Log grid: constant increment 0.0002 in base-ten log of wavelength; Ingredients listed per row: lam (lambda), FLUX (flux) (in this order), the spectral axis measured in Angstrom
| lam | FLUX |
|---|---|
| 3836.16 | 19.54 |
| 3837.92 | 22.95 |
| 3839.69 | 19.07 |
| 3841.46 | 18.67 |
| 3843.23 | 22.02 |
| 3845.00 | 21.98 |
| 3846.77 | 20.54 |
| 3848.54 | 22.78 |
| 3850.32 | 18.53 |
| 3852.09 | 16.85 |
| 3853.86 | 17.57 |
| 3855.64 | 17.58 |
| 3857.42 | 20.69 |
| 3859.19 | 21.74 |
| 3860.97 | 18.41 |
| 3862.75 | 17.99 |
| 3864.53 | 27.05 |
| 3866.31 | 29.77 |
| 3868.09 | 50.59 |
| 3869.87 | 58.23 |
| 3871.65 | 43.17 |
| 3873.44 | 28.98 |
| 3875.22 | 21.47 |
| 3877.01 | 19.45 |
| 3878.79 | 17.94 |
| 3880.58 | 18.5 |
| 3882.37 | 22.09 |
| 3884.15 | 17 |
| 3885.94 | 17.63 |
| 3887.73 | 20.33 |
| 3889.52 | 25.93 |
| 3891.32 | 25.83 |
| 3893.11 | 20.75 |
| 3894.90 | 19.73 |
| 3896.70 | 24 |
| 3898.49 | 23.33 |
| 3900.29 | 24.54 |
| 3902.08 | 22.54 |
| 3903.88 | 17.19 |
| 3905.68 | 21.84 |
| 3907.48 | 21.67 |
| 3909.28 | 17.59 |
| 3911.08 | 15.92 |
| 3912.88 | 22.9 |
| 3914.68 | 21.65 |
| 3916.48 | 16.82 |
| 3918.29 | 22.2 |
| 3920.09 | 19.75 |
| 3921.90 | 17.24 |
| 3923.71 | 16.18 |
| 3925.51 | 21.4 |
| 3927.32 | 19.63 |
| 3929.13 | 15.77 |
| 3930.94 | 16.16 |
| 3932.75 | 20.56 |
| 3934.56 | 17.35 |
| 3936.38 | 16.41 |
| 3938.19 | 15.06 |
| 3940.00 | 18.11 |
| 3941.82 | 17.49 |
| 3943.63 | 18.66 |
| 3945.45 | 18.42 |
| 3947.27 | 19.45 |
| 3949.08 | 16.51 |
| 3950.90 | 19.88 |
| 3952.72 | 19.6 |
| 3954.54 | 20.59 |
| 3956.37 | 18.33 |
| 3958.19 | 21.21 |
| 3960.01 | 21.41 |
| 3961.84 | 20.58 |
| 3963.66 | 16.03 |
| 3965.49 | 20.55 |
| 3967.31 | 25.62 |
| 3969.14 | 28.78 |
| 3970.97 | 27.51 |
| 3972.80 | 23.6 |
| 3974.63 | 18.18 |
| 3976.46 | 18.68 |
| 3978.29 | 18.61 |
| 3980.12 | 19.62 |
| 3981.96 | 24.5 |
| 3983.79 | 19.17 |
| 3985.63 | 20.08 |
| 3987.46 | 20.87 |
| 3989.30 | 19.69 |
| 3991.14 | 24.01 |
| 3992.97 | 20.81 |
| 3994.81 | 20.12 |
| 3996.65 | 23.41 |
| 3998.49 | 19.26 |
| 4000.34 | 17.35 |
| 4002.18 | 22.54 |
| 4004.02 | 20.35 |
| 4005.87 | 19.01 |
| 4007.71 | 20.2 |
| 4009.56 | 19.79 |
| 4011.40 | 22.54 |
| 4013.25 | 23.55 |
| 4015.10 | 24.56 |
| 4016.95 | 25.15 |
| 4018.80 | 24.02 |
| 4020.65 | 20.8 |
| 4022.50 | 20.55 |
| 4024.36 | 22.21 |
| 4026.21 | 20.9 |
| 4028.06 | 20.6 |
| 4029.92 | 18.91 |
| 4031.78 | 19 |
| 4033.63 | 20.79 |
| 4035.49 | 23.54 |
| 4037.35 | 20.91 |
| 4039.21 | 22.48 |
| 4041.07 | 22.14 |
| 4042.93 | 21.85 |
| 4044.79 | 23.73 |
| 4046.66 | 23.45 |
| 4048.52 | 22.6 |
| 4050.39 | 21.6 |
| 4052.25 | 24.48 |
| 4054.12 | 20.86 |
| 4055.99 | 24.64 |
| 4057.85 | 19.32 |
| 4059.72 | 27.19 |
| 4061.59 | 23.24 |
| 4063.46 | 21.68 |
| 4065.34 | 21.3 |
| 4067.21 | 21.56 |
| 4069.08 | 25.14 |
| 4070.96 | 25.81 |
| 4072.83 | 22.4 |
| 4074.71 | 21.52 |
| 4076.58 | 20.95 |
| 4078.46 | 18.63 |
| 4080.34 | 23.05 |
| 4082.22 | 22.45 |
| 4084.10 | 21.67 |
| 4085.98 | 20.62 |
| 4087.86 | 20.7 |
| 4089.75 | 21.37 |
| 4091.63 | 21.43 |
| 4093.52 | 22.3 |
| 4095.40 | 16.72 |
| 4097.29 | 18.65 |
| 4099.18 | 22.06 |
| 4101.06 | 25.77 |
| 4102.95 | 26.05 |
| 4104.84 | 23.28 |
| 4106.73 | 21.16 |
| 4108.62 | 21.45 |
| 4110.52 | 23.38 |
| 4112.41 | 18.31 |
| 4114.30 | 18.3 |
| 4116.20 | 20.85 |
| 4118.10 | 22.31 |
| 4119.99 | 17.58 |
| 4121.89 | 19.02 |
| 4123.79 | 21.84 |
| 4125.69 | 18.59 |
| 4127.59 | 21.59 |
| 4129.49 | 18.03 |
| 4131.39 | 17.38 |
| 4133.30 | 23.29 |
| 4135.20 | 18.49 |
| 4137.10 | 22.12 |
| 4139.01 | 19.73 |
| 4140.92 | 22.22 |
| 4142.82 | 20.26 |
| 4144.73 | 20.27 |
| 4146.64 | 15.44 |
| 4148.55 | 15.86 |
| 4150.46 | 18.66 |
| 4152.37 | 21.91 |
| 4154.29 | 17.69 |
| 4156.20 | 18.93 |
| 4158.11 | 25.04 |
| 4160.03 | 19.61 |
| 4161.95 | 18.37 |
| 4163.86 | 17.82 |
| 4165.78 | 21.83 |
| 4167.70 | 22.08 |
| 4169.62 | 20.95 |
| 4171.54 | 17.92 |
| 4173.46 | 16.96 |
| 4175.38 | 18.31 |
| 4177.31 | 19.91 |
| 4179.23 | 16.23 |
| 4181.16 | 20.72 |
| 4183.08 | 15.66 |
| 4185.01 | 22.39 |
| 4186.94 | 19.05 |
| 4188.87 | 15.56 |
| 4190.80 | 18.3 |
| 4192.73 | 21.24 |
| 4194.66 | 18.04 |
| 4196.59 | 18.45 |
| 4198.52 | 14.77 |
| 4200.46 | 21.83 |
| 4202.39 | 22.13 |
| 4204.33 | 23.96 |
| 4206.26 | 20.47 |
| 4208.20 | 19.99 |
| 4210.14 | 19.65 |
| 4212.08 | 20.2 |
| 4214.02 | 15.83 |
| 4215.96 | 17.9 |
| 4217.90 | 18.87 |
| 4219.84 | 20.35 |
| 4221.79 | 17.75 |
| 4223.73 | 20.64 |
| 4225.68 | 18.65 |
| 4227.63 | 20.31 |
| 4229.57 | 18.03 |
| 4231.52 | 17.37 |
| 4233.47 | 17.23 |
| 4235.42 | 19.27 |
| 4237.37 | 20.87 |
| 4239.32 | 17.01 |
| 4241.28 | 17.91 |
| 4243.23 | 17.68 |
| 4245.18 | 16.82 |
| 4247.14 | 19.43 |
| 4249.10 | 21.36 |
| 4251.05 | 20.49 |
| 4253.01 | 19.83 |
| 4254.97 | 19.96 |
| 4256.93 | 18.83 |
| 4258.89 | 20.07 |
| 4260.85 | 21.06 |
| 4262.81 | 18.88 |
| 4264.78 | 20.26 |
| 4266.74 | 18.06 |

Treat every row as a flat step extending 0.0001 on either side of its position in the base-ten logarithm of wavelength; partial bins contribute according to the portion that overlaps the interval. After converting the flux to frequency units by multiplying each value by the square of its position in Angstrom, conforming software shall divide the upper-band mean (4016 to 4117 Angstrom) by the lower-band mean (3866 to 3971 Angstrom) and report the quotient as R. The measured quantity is 1.08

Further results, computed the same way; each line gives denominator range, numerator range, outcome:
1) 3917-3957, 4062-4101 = 1.26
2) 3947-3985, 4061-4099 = 1.09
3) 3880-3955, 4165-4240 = 1.12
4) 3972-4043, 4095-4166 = 1.02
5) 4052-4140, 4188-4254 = 0.95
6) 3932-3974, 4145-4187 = 1.06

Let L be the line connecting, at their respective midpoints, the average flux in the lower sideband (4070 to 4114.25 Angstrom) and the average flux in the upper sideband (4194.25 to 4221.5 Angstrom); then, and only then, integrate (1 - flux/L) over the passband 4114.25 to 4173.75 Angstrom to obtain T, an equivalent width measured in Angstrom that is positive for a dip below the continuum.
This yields 2.58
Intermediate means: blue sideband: 21.7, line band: 19.8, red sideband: 19.4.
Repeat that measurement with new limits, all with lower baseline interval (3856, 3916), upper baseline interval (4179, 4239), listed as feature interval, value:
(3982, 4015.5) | 1.9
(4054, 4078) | -1.6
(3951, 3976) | 1.4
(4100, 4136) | -0.7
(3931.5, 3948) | 3.8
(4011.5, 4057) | -1.0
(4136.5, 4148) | 0.2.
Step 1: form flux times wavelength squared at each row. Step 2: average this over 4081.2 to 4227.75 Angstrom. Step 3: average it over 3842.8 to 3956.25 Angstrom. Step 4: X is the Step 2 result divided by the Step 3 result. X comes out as 1.1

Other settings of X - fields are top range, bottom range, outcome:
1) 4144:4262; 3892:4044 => 1.05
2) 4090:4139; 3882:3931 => 1.13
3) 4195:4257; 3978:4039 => 1.01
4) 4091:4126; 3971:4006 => 1.08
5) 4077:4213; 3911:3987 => 1.12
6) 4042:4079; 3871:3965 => 1.21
